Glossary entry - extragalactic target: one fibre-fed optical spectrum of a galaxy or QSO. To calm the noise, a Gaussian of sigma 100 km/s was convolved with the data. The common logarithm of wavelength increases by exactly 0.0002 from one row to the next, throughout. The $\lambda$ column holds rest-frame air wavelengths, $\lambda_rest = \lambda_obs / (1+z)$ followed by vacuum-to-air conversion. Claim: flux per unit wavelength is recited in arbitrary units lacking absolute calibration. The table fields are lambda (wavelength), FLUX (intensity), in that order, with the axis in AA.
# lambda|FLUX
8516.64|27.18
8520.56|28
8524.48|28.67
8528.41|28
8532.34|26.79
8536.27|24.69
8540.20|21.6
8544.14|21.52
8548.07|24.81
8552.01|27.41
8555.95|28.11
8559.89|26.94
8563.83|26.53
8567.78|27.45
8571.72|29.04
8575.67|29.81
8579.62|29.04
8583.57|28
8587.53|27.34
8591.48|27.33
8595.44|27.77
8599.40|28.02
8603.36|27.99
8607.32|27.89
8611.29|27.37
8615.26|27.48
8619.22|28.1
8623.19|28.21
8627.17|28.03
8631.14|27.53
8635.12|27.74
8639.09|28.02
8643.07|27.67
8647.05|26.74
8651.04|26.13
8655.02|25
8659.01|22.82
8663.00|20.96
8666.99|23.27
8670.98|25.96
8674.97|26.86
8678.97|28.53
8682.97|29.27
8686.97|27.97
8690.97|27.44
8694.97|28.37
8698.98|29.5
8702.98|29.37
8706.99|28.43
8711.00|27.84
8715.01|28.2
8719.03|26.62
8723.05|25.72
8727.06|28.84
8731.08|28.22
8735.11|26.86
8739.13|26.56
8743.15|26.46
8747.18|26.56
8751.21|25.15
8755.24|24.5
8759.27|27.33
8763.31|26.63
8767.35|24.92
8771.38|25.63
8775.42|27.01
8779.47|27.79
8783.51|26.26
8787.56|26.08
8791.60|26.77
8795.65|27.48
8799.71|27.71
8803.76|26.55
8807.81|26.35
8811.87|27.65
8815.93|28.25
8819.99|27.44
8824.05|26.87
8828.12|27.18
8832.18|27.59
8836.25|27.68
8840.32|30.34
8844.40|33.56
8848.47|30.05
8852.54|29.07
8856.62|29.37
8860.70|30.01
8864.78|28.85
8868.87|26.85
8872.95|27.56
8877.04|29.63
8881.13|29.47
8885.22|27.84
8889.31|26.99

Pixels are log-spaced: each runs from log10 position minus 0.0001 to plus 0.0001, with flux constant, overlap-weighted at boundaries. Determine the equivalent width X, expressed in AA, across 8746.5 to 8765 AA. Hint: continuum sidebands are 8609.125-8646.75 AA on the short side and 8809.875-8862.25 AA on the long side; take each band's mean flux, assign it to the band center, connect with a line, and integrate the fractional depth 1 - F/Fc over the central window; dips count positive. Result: 1.58 AA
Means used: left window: 27.7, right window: 28.8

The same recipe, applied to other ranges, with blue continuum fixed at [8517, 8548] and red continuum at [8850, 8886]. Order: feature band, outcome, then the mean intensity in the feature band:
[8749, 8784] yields 2.14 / 26.1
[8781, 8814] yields 1.47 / 26.9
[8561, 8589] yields -2.27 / 28.1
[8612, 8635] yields -1.16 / 27.8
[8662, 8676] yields 1.36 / 24.3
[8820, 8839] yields 0.65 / 27.5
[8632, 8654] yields -0.41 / 27.2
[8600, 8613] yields -0.72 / 27.8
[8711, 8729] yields 0.00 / 27.4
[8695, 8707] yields -0.82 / 29.1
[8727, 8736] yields -0.14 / 27.9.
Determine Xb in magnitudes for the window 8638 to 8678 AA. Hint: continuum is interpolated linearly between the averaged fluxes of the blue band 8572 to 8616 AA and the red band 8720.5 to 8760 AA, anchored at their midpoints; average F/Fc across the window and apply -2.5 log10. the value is 0.08 mag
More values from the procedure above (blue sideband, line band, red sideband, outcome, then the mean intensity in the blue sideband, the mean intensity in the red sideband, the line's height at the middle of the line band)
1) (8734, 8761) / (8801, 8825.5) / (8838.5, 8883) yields 0.04 mag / 26.2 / 29.5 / 28.1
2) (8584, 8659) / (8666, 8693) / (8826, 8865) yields 0.03 mag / 27.3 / 29.4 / 27.9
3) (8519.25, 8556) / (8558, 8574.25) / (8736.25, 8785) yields -0.07 mag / 25.8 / 26.2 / 25.9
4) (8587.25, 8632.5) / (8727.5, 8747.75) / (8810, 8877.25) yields 0.05 mag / 27.8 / 28.7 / 28.3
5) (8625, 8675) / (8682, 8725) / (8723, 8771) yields -0.07 mag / 25.9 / 26.5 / 26.2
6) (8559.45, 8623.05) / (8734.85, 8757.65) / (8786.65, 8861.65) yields 0.09 mag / 27.9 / 28.2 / 28.1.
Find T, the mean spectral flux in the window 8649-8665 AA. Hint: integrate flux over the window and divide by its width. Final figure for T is 23.7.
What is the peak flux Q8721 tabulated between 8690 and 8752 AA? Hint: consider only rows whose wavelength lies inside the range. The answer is 29.5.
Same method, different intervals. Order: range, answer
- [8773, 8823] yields 28.25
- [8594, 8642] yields 28.21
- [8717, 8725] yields 26.62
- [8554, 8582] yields 29.81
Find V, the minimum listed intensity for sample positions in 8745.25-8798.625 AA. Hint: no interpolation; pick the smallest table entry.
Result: 24.5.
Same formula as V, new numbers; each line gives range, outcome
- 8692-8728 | 25.72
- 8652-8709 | 20.96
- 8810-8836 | 26.87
